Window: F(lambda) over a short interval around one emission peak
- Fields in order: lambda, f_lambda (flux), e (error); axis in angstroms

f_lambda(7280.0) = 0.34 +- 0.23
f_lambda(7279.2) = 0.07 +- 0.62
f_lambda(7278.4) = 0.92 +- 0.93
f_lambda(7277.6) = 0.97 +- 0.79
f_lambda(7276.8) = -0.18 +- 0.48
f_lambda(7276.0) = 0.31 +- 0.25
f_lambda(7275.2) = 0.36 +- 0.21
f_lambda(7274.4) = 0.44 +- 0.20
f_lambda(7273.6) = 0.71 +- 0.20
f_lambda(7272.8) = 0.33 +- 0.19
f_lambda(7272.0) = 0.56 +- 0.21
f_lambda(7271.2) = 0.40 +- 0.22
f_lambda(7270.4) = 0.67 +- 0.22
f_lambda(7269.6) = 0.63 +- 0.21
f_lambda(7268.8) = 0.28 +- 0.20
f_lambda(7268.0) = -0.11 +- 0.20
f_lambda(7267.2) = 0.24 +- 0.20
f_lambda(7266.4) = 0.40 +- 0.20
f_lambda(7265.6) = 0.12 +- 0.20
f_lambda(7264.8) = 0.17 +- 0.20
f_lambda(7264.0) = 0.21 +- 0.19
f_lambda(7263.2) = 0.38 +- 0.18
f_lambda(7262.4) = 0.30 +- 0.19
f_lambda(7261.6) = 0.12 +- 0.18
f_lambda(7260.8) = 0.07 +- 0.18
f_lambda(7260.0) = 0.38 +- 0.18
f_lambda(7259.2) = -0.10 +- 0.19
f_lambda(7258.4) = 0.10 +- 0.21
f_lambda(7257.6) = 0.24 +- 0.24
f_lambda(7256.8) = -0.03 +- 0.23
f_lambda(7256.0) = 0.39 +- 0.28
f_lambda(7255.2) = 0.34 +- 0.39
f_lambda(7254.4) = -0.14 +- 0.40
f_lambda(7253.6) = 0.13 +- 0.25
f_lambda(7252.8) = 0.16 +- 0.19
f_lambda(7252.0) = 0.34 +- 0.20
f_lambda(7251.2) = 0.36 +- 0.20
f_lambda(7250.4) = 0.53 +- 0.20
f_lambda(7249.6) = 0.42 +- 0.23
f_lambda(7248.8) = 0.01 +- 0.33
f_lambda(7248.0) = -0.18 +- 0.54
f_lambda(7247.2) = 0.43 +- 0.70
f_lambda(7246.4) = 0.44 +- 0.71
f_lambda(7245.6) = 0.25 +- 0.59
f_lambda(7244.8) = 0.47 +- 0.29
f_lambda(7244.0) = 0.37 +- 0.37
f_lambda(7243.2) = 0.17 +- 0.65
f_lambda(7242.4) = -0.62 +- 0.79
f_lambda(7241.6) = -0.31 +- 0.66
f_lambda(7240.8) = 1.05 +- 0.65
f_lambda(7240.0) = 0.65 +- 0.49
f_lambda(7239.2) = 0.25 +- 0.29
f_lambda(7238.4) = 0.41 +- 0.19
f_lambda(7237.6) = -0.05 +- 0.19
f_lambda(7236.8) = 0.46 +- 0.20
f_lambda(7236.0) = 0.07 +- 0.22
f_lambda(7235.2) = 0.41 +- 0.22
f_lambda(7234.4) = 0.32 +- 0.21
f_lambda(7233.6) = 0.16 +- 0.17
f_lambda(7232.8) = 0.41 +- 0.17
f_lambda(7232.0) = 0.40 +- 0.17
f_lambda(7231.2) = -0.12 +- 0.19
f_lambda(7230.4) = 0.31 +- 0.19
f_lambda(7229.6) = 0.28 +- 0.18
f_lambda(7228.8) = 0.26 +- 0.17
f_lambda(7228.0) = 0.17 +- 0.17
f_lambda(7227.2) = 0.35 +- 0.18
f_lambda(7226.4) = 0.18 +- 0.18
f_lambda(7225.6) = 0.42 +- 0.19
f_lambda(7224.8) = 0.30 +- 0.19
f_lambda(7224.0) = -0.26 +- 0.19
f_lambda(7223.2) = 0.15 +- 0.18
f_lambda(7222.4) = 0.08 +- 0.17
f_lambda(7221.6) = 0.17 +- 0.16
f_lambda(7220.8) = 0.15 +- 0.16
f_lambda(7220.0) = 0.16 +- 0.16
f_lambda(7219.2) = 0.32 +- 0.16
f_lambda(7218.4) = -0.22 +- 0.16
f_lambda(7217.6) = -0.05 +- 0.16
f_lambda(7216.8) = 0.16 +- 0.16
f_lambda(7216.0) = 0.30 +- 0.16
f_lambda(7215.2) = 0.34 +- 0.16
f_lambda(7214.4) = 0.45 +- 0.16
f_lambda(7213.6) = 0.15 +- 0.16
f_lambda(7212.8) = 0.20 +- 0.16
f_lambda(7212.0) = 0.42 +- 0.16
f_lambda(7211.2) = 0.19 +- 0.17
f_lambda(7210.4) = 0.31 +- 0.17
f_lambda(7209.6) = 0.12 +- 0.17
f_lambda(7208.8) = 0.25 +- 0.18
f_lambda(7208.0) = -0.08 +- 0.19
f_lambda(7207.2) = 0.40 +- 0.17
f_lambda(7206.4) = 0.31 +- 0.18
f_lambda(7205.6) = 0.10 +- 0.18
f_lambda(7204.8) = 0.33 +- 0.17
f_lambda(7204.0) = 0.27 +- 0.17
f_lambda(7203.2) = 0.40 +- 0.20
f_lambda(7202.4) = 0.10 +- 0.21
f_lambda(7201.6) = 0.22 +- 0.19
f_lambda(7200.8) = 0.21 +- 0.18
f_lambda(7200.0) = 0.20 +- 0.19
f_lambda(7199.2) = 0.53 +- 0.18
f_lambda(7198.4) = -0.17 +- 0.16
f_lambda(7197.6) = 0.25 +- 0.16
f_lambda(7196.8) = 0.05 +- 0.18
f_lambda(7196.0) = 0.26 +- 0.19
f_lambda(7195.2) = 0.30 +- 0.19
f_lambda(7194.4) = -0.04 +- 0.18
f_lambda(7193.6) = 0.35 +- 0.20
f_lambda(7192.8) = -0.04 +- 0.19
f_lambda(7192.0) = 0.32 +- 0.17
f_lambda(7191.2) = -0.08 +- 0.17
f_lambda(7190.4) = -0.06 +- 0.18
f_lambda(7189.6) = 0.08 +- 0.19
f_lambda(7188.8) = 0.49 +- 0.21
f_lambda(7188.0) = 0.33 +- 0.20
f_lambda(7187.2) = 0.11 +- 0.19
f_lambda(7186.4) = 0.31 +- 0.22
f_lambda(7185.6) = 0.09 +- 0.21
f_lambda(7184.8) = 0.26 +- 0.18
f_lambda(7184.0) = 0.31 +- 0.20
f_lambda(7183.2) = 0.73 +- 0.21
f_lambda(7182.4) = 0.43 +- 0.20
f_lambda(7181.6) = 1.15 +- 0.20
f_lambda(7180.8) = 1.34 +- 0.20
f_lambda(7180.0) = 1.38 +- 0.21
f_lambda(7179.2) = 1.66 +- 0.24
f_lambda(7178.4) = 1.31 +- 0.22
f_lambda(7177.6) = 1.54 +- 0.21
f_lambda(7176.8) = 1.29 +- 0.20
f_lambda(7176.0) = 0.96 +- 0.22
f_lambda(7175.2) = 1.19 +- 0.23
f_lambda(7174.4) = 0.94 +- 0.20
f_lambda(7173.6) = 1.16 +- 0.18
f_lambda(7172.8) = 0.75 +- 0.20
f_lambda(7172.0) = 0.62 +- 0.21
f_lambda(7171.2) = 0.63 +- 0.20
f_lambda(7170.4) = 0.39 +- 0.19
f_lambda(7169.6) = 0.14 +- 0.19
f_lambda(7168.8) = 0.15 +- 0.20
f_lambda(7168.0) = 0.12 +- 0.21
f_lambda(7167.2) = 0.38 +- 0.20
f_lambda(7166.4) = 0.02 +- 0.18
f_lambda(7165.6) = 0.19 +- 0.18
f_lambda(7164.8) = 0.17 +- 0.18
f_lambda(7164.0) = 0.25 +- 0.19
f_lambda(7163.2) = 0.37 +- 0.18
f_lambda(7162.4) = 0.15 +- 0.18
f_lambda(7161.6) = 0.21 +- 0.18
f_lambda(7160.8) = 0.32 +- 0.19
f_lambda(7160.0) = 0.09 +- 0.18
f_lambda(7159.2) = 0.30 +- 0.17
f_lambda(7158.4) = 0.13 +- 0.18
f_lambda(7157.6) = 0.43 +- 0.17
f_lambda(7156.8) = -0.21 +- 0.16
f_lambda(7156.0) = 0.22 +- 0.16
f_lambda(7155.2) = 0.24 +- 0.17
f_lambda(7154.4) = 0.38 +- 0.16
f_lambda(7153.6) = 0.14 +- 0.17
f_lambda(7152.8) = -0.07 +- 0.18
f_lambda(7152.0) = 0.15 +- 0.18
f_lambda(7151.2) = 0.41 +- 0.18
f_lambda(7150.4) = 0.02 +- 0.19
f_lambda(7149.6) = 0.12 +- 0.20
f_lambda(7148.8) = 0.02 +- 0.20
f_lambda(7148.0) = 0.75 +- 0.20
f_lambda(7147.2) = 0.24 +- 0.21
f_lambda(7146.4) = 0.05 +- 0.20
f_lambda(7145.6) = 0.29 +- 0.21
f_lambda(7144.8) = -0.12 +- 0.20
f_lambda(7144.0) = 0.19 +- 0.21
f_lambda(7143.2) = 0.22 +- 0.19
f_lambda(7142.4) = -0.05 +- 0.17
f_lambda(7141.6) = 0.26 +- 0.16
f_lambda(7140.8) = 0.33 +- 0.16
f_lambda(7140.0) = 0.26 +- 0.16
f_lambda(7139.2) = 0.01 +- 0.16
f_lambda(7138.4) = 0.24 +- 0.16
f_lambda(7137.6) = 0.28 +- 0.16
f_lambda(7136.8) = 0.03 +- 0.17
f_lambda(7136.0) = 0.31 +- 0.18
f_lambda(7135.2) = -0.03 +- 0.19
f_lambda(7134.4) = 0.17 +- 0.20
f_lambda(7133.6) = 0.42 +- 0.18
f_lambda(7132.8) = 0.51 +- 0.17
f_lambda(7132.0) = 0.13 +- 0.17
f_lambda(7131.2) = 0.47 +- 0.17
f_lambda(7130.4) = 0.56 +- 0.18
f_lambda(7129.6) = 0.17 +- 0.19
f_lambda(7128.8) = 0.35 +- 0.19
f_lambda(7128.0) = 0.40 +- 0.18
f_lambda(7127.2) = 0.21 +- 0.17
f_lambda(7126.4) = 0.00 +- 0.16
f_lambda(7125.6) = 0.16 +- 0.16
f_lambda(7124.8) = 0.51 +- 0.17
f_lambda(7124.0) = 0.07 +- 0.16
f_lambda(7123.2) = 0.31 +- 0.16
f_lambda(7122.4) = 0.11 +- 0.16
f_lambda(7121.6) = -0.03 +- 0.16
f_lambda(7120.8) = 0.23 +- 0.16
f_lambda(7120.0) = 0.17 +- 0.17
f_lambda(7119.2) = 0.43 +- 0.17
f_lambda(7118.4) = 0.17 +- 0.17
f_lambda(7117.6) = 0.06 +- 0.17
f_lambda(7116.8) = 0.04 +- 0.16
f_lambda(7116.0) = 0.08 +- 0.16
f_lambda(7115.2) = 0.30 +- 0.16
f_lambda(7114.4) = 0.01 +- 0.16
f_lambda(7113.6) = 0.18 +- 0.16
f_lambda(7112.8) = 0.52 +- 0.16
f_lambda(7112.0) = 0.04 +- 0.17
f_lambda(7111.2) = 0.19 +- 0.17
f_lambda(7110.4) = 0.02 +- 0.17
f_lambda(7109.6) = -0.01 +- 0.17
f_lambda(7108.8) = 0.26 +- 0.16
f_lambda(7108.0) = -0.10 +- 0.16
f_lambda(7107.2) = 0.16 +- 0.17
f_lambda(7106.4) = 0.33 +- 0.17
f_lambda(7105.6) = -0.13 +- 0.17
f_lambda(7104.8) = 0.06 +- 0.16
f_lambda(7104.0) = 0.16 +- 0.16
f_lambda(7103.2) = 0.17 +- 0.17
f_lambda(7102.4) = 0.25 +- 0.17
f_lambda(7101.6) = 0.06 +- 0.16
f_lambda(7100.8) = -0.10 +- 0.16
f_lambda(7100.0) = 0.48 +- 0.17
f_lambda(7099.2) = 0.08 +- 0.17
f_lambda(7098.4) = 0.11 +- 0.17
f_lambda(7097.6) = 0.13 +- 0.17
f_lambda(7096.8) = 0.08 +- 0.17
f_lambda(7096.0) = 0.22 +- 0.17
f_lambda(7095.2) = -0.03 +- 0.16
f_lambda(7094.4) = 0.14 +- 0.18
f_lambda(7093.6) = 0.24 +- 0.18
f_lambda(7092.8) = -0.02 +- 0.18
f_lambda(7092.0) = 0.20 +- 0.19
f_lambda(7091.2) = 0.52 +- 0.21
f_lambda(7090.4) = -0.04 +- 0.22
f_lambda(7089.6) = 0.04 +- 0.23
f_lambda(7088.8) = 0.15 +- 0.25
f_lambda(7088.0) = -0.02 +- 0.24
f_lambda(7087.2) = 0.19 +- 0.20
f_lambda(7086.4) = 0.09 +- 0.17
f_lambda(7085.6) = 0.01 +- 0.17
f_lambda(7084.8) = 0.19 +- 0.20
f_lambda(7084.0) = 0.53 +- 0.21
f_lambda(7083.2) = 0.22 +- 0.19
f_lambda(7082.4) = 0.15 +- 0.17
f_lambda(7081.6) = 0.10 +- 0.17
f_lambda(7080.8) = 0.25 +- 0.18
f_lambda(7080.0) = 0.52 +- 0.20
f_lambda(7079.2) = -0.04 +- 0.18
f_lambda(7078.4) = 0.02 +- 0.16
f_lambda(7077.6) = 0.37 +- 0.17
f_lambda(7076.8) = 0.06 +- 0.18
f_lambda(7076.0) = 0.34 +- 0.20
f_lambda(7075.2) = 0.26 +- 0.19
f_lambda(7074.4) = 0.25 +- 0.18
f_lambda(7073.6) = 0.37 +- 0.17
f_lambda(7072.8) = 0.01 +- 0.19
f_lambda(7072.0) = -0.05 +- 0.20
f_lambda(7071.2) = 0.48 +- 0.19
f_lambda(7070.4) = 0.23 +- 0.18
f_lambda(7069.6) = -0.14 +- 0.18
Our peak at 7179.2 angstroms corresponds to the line [O II]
